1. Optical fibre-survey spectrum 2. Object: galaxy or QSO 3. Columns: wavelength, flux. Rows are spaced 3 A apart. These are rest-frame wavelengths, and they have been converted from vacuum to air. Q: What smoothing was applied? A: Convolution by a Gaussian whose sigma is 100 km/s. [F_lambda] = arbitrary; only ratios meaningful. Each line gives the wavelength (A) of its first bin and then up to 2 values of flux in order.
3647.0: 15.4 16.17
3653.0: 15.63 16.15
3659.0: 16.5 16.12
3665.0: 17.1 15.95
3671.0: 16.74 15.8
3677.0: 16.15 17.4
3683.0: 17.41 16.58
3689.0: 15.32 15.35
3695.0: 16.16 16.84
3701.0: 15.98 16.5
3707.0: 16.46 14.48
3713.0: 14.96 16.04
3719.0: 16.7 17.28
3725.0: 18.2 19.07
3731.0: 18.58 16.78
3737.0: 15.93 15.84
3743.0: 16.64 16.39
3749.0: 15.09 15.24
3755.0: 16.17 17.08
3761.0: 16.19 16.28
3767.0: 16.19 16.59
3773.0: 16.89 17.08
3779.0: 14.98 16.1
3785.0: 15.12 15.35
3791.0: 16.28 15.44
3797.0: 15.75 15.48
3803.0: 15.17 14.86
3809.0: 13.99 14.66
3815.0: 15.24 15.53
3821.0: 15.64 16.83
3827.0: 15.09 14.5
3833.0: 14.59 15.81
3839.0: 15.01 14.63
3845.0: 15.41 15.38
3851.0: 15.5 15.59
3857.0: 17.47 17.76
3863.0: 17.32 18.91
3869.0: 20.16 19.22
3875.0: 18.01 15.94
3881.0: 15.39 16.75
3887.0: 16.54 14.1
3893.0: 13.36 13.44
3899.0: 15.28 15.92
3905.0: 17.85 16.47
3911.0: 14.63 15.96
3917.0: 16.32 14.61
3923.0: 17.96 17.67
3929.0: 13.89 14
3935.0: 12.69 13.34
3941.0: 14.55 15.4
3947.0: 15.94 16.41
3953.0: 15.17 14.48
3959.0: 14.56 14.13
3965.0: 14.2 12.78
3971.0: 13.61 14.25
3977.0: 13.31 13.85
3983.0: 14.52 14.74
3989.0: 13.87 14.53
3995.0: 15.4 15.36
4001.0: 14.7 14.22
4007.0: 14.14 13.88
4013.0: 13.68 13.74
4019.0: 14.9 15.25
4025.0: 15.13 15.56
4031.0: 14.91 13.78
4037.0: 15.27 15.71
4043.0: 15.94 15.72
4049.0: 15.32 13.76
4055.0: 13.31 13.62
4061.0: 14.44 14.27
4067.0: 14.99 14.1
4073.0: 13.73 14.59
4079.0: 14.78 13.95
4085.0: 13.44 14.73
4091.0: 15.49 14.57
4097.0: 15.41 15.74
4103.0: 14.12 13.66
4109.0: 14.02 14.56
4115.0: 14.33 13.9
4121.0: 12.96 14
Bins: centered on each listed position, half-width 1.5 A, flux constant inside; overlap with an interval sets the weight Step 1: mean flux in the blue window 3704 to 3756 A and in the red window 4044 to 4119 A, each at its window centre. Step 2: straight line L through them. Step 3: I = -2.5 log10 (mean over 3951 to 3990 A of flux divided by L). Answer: 0.07 mag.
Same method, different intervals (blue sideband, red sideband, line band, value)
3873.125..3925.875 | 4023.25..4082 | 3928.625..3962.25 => 0.07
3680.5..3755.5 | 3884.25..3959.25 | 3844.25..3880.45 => -0.11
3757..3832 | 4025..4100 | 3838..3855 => 0.02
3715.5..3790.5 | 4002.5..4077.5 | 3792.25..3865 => 0.03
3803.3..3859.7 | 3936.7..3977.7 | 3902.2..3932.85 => -0.09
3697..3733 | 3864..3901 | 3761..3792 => 0.04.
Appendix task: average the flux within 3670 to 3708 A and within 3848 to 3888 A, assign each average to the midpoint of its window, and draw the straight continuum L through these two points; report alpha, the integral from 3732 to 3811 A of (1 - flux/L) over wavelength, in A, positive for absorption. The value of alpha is 4.0 A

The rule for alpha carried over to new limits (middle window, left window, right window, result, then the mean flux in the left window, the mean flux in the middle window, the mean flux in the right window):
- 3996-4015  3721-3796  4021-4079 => 0.79 A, 16.4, 14.3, 14.7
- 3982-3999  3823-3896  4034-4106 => 0.53 A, 16.2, 14.7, 14.6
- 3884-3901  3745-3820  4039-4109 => 0.56 A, 15.7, 14.8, 14.6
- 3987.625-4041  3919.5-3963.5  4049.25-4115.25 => 0.03 A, 15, 14.7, 14.4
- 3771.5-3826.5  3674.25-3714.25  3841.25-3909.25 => 2.38 A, 16.1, 15.6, 16.4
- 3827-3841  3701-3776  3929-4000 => 0.56 A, 16.5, 15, 14.4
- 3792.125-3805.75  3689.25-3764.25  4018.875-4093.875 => 0.50 A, 16.4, 15.4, 14.7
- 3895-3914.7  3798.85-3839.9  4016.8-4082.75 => -0.93 A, 15.2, 15.7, 14.7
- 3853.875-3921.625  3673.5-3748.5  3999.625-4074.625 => -4.18 A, 16.5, 16.4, 14.6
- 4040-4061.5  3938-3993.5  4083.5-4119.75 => -0.31 A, 14.4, 14.7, 14.5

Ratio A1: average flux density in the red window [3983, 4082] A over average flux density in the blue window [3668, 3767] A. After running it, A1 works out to 0.89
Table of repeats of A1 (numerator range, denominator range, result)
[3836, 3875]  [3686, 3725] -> 1.05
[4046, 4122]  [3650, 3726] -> 0.88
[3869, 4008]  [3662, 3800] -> 0.93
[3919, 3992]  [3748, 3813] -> 0.93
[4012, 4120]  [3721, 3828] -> 0.91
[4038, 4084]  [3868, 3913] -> 0.90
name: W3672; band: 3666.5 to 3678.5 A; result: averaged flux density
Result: 16.2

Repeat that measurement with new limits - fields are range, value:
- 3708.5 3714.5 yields 14.7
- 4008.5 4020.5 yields 14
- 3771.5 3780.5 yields 16.3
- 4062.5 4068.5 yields 14.6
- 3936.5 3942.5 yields 13.9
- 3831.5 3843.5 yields 15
